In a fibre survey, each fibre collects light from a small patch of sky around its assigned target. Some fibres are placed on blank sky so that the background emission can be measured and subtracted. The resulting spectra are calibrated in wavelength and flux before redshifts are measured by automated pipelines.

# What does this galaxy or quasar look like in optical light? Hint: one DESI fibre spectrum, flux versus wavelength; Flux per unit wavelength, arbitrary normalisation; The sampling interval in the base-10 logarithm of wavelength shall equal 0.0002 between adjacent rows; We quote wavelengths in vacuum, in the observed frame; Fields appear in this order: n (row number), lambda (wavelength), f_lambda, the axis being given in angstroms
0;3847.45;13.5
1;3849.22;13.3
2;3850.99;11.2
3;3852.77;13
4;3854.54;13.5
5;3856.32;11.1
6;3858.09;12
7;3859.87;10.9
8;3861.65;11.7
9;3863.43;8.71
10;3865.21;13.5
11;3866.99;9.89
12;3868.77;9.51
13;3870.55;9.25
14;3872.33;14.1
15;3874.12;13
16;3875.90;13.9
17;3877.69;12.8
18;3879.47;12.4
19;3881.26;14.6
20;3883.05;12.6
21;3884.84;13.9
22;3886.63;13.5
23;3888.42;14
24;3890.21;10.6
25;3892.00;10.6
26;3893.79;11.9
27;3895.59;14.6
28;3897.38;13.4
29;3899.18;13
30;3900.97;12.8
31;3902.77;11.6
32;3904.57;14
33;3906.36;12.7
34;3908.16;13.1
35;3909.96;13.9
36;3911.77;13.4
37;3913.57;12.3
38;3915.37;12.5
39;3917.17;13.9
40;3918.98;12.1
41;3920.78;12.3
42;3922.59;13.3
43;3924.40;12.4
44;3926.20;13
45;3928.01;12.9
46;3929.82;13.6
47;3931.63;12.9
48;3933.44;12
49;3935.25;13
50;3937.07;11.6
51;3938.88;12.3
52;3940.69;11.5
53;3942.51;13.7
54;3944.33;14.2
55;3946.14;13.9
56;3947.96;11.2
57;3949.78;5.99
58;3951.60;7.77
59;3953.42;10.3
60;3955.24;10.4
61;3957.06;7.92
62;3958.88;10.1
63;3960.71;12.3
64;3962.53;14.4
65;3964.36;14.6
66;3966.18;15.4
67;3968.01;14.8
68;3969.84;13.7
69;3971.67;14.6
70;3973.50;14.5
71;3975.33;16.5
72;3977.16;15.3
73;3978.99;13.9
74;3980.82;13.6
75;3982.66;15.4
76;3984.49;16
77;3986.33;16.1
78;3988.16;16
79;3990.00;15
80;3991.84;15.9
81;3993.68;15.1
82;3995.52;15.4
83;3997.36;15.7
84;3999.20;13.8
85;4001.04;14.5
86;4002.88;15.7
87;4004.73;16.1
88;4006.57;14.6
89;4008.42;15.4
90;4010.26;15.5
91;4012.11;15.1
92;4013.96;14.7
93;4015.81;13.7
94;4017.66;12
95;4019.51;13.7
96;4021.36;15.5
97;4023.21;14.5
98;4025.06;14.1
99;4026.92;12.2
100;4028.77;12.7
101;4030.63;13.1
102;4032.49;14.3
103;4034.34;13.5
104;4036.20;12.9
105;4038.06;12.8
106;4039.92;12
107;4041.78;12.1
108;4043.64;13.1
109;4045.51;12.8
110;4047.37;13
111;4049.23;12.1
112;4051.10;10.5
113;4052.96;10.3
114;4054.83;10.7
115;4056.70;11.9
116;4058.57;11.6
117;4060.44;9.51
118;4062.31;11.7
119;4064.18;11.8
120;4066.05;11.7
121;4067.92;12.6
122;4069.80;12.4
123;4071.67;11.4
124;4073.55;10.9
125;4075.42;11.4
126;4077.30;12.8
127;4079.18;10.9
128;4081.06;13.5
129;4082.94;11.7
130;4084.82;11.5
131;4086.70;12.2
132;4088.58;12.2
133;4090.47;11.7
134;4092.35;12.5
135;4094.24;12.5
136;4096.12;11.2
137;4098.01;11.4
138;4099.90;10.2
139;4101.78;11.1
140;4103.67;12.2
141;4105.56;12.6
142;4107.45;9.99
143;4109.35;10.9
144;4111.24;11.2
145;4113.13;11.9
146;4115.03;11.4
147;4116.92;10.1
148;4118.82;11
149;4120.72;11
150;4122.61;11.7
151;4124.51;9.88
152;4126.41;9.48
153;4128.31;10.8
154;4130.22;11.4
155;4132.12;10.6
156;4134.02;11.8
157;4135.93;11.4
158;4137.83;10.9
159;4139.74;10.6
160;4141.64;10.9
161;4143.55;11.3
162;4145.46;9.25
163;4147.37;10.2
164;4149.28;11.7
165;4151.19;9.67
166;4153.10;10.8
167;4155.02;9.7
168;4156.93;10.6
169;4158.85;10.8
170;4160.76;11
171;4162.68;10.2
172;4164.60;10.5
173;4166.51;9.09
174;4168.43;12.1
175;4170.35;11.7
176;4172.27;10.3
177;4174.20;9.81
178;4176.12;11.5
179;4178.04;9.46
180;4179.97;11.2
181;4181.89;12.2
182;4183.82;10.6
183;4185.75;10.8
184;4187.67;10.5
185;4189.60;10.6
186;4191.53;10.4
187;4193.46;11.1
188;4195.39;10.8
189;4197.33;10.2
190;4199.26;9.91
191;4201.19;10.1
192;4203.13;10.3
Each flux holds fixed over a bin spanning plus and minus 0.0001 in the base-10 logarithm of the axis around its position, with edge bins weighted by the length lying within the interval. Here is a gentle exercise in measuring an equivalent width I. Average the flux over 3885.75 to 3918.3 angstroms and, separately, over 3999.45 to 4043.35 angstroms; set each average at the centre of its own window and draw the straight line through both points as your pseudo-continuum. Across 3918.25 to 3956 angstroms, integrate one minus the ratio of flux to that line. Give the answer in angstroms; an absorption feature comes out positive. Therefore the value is 3.6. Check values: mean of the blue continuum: 12.9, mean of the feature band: 11.9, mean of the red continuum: 13.9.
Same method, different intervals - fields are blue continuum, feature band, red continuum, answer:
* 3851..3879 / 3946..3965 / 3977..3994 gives 4.96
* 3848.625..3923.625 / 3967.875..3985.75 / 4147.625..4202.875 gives -4.45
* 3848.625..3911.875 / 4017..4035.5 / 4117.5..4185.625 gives -3.33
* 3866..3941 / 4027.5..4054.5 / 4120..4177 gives -2.15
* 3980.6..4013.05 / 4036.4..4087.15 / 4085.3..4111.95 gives 4.24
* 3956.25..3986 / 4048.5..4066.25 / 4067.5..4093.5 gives 1.78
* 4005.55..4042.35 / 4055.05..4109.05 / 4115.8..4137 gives 1.88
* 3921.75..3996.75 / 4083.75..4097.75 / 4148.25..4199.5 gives -0.34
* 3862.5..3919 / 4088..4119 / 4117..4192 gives -0.99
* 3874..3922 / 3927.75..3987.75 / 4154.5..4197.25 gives -2.46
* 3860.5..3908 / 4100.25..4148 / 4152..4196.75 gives 0.17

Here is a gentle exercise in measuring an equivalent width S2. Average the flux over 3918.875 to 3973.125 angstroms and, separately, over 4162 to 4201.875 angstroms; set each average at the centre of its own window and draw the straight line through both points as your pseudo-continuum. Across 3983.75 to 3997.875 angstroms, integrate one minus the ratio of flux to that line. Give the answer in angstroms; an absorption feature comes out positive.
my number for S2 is -4.3 angstroms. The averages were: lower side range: 12.3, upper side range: 10.6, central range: 15.6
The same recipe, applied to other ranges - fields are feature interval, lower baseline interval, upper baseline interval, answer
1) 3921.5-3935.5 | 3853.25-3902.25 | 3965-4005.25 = 0.77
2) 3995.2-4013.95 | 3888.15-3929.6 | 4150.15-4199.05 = -4.91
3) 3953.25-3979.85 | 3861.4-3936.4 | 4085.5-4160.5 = -2.64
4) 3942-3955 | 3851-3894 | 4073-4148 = 1.04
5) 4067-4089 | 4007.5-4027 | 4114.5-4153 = 0.88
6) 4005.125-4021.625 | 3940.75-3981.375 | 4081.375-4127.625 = -3.12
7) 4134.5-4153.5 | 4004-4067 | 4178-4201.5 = 1.09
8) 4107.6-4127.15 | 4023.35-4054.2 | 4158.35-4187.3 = 1.17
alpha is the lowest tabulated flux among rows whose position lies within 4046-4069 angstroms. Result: 9.51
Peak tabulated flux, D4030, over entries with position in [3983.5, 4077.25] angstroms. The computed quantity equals 16.1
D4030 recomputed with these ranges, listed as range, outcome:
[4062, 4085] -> 13.5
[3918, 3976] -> 16.5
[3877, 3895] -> 14.6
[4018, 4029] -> 15.5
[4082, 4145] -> 12.6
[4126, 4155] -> 11.8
